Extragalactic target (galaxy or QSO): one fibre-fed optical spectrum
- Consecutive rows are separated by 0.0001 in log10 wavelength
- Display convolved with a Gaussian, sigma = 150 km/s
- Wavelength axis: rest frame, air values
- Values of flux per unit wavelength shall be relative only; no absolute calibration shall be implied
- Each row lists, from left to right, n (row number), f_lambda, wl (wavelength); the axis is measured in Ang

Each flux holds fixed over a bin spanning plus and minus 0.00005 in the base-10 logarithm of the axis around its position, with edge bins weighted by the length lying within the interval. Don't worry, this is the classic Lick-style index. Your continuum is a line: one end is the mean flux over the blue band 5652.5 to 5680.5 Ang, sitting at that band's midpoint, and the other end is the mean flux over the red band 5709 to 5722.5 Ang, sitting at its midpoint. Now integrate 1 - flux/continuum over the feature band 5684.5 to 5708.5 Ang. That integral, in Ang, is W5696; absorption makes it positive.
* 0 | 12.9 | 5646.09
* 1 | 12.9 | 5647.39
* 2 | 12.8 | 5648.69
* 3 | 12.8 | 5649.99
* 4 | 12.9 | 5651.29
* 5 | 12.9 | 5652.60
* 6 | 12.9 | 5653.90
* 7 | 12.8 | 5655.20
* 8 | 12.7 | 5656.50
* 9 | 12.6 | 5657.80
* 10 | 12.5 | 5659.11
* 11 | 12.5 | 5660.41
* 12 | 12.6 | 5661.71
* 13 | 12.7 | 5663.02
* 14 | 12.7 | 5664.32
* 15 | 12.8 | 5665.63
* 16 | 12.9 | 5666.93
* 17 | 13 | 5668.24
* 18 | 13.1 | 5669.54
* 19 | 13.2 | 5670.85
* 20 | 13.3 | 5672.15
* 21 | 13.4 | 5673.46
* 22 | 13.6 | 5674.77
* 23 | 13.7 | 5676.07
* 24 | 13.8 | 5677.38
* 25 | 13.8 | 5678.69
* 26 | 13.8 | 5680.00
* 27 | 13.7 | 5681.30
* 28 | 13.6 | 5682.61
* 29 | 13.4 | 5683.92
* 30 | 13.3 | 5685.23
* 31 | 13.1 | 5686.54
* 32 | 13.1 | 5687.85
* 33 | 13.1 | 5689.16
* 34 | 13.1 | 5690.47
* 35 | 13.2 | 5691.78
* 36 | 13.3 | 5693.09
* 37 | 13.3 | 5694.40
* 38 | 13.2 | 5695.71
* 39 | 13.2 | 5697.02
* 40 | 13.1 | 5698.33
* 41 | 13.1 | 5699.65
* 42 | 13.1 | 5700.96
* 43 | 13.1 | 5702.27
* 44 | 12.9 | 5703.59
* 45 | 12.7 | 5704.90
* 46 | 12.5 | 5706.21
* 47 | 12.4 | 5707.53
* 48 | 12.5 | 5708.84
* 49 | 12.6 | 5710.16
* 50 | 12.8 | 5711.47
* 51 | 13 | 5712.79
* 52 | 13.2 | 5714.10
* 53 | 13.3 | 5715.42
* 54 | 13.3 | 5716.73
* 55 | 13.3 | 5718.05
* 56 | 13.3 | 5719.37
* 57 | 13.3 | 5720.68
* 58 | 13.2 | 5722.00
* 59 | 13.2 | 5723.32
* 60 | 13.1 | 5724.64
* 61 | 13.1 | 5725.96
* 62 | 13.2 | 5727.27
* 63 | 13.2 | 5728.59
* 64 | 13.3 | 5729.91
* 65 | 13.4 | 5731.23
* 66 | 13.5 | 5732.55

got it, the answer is 0.1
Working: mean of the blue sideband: 13.1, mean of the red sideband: 13.1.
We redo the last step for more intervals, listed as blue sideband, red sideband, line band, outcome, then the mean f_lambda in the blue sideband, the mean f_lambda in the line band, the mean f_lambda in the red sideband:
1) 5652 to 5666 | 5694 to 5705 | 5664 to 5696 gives -1.01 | 12.7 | 13.3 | 13.1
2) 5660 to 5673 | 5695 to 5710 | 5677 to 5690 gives -0.58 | 12.9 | 13.5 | 12.9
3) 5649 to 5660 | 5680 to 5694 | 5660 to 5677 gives -0.08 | 12.8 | 13.1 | 13.3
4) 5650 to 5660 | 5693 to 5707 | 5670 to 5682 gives -0.65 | 12.8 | 13.6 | 13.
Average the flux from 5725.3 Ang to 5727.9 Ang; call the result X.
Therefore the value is 13.2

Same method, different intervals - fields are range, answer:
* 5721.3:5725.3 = 13.1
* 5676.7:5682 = 13.8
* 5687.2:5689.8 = 13.1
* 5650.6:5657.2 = 12.8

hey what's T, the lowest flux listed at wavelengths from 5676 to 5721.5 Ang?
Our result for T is 12.4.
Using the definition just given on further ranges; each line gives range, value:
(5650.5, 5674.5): 12.5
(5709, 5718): 12.6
